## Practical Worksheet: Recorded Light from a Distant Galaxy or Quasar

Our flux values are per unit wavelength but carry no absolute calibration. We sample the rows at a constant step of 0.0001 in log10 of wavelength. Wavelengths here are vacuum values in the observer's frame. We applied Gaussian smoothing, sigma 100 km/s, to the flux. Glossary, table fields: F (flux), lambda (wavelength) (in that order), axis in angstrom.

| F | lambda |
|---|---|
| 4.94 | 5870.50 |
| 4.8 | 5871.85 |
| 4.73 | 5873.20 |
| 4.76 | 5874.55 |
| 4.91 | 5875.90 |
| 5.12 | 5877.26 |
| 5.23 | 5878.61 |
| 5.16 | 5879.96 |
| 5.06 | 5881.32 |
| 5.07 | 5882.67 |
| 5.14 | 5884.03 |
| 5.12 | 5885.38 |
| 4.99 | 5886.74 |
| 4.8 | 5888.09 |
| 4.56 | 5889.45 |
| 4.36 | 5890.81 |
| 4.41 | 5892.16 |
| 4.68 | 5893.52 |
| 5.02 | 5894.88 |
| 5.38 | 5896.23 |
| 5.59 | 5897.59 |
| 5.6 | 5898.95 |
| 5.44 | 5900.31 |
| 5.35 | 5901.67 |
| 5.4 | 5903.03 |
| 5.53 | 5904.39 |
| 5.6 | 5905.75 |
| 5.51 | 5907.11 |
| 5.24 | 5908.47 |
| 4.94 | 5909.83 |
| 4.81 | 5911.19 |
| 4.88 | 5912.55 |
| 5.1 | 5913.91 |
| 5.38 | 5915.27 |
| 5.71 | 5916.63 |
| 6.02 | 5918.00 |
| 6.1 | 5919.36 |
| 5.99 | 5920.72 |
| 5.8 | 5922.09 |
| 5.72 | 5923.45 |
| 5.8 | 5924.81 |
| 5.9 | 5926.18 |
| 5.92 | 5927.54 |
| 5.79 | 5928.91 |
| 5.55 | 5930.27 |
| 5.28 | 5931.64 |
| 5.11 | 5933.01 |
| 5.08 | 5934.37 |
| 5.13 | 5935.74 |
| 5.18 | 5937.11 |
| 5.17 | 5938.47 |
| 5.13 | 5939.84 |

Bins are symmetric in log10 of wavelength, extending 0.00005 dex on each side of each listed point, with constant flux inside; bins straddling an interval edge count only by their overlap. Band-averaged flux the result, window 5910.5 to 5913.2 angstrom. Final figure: 4.85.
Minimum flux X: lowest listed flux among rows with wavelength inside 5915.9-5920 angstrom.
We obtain 5.71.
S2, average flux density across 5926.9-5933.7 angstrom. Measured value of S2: 5.53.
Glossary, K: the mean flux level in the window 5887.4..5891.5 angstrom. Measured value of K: 4.58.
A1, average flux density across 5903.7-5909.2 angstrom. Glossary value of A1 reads 5.47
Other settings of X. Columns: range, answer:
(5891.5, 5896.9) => 4.41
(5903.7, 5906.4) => 5.53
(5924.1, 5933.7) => 5.11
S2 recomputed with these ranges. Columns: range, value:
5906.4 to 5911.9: 5.13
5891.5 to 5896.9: 4.87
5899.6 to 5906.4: 5.46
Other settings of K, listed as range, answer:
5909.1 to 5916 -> 5.03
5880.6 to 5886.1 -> 5.09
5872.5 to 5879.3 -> 4.96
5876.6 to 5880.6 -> 5.18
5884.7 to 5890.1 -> 4.87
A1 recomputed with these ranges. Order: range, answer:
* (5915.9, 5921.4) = 5.95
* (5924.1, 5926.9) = 5.86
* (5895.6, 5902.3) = 5.47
